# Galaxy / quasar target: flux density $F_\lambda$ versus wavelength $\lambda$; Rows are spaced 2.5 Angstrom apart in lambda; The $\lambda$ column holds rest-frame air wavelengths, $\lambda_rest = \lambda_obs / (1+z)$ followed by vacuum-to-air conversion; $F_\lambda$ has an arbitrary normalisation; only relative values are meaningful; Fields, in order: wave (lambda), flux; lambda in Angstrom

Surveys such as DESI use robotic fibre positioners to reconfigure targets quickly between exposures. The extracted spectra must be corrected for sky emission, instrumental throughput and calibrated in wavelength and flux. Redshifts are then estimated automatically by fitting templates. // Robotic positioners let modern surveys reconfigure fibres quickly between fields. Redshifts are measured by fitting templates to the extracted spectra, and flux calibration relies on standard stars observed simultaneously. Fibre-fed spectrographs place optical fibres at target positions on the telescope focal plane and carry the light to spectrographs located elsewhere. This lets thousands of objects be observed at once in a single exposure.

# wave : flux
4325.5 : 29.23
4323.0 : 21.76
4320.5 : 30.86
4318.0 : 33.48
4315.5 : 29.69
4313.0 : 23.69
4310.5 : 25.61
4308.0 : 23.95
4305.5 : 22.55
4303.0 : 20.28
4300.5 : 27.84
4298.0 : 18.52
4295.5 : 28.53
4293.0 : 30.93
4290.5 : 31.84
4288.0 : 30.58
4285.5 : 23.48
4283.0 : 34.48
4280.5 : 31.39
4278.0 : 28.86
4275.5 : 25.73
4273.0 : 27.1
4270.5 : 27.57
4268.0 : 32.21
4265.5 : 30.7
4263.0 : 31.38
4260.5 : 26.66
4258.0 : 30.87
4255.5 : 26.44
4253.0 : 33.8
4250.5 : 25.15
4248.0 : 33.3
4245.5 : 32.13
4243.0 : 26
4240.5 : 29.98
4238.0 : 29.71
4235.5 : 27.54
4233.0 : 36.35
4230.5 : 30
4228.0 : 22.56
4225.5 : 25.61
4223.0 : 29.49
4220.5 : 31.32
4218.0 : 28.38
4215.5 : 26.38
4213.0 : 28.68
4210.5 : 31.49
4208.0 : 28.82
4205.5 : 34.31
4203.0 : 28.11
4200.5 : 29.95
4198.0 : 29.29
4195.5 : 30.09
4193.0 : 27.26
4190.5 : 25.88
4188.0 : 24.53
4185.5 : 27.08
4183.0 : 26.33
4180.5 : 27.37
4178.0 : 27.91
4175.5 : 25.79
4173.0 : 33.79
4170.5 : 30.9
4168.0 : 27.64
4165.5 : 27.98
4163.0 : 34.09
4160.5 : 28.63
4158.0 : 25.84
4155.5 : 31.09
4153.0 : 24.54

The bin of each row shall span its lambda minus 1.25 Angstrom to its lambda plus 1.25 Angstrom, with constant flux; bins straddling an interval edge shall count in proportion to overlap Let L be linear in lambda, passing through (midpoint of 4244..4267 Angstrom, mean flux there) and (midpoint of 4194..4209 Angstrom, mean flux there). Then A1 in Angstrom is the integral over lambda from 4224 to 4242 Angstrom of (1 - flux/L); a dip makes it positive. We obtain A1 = 0.8 Angstrom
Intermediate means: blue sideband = 30.1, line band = 28.8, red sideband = 30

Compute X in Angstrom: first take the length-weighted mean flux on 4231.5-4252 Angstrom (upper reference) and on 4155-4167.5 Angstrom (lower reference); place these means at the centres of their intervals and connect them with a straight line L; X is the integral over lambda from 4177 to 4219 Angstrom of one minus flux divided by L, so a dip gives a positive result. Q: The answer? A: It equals 1.86 Angstrom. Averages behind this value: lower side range 29.3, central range 28.3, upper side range 30.1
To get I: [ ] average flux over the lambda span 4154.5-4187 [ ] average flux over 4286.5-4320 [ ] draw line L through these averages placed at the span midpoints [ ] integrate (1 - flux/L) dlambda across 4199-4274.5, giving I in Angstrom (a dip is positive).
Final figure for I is -4.4 Angstrom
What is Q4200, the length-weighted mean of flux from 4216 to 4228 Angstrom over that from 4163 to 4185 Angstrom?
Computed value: 0.97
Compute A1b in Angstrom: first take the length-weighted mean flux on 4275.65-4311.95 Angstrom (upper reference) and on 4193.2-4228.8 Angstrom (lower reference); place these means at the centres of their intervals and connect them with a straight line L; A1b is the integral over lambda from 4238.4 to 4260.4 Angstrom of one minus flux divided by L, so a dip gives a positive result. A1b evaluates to -1.19 Angstrom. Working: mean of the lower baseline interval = 28.9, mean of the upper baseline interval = 27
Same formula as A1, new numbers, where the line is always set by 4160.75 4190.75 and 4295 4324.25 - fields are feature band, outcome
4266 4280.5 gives -1.3 Angstrom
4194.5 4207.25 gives -1.1 Angstrom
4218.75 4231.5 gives -0.2 Angstrom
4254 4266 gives -1.2 Angstrom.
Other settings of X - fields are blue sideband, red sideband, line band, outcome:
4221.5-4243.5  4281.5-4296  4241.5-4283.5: -0.2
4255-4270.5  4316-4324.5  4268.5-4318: 3.4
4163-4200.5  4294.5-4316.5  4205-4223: -1.6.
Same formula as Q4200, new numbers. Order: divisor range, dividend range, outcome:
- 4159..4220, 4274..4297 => 1.02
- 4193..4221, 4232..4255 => 1.02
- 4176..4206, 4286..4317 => 0.94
